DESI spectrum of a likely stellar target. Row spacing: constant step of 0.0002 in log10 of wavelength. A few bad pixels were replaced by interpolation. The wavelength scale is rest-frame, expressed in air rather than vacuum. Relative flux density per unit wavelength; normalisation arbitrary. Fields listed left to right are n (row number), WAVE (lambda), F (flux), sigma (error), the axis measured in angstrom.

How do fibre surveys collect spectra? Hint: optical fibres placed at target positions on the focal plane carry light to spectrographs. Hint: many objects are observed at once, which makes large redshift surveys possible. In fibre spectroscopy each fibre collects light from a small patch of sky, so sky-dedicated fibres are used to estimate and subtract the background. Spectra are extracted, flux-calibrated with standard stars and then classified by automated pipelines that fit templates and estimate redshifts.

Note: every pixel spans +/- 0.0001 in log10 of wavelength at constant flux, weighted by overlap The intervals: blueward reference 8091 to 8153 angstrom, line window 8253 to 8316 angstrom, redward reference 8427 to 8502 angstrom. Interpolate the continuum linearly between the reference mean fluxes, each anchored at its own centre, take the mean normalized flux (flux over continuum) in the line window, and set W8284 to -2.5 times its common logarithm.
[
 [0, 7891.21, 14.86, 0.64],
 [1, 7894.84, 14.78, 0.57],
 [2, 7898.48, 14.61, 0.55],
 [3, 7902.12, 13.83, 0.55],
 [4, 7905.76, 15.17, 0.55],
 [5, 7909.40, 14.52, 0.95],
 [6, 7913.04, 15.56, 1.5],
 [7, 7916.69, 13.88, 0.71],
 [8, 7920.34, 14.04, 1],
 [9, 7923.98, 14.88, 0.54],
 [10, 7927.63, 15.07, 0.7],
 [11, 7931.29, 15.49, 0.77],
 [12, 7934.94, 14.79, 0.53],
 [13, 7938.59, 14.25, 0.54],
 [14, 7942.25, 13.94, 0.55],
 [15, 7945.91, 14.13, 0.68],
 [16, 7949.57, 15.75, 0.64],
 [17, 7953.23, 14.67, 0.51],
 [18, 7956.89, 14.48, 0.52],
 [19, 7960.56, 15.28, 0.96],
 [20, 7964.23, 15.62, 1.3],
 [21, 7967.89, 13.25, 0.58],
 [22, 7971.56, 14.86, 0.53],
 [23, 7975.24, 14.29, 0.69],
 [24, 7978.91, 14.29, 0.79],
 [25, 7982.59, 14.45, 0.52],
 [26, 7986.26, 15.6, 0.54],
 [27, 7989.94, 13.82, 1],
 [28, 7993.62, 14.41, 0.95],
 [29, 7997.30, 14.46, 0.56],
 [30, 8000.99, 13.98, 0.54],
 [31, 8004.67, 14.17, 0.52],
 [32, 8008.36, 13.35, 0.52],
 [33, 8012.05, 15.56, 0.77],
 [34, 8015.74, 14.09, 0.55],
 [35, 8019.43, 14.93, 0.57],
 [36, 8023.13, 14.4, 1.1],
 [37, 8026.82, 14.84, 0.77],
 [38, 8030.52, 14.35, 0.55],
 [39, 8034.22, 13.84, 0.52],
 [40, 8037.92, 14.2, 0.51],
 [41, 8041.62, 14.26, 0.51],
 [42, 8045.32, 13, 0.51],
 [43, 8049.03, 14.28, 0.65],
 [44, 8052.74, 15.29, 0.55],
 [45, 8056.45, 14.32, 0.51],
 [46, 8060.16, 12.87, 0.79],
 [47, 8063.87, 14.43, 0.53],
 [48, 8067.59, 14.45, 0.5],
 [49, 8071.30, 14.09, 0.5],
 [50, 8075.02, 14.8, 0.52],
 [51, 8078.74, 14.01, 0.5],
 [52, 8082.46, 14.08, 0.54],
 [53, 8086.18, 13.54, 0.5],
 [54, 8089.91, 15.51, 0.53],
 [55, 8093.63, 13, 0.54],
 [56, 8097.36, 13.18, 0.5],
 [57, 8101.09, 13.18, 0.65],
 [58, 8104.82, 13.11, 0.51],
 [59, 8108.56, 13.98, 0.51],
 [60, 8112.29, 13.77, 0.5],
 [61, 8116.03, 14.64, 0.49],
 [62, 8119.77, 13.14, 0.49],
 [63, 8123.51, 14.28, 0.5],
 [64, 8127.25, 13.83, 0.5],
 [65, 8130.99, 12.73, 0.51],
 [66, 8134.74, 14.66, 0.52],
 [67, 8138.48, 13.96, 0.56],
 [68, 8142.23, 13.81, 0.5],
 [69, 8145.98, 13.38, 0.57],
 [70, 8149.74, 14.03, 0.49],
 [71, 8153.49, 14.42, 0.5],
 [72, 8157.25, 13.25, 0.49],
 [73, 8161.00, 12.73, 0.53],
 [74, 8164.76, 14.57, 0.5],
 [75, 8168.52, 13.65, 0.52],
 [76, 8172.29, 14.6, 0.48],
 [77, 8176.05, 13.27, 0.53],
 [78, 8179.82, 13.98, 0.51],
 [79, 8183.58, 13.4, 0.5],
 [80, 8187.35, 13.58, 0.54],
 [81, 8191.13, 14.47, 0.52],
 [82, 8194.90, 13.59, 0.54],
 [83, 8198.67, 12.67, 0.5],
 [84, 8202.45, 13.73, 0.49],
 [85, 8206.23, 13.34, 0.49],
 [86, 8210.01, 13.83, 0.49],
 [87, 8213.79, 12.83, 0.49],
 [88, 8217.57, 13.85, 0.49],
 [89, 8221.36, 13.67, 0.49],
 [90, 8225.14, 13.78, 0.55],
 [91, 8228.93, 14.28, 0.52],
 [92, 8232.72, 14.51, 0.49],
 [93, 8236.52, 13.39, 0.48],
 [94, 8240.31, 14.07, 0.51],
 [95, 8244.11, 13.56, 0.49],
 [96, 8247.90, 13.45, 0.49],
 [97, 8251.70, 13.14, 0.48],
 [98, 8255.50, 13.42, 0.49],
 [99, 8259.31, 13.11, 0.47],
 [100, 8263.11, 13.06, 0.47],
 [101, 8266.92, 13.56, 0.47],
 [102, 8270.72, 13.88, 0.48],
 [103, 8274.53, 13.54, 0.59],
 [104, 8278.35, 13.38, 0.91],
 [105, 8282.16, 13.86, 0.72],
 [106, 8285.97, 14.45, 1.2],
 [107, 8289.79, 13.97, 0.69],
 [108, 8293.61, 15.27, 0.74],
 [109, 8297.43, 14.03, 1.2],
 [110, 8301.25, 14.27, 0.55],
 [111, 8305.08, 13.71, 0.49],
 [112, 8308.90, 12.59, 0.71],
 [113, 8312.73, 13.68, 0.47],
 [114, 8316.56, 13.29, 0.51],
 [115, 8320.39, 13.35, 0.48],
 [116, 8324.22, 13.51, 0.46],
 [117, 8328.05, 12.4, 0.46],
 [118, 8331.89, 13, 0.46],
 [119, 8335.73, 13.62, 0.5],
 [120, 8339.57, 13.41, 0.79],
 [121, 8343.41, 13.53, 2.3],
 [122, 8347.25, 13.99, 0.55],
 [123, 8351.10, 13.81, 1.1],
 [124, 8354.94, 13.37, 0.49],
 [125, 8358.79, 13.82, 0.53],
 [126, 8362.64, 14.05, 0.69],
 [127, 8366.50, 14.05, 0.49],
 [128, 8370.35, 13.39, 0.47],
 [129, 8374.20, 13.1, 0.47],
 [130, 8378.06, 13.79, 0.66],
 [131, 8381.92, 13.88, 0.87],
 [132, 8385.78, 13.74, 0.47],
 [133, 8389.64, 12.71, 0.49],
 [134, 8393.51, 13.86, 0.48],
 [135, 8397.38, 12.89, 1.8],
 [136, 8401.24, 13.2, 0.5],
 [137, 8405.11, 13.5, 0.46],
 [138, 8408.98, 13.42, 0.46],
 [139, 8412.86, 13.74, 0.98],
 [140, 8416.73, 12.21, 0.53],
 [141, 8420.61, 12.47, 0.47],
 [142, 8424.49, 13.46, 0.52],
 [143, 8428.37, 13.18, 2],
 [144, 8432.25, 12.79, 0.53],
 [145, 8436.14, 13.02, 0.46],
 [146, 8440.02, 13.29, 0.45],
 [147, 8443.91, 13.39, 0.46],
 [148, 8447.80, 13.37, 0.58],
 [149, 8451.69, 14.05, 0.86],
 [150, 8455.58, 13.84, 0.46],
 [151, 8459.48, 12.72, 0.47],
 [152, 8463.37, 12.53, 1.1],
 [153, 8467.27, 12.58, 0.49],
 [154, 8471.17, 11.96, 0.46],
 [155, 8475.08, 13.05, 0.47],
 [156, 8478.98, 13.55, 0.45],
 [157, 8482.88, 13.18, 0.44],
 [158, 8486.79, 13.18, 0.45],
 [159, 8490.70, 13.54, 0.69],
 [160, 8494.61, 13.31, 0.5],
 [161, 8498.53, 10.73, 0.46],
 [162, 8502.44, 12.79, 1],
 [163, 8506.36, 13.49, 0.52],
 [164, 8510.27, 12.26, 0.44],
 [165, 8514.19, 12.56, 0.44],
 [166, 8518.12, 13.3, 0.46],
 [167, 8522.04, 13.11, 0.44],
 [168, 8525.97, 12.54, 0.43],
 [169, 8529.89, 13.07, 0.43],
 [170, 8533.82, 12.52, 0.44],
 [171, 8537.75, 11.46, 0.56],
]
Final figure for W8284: -0.03 mag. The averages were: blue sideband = 13.7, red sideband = 13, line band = 13.7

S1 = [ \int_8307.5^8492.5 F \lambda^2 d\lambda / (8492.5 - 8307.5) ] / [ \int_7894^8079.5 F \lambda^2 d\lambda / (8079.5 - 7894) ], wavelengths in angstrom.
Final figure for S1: 1.0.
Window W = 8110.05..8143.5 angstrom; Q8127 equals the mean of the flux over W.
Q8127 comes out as 13.9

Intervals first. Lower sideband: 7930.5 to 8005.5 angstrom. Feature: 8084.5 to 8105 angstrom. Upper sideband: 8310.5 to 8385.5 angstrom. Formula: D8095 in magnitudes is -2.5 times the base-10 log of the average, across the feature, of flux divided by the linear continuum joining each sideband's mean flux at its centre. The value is 0.05 mag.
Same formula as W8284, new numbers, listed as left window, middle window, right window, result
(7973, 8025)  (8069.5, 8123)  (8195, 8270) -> 0.01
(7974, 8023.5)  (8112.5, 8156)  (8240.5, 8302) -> 0.02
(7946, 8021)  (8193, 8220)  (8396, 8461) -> 0.04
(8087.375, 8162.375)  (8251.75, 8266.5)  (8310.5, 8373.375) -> 0.03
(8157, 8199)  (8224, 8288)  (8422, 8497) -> -0.01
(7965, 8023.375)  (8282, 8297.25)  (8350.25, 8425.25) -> -0.06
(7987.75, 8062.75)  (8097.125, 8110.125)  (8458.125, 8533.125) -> 0.05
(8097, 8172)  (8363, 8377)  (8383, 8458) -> -0.02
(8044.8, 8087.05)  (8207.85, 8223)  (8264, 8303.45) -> 0.04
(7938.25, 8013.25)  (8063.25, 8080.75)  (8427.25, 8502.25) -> -0.01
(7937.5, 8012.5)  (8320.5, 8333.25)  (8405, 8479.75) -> 0.03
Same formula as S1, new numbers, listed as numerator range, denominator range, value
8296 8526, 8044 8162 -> 1.03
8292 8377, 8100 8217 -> 1.04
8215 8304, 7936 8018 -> 1.02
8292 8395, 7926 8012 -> 1.02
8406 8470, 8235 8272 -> 1.02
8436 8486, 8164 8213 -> 1.02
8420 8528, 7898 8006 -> 1.01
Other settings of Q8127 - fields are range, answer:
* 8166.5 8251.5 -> 13.7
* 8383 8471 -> 13.2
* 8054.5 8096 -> 14.1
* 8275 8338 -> 13.6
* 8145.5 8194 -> 13.8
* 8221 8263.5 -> 13.6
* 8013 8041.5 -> 14.4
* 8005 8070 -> 14.3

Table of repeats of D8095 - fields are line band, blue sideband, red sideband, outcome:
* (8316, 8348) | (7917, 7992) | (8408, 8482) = 0.01 mag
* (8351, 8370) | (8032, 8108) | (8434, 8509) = -0.04 mag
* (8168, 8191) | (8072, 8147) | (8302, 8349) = -0.01 mag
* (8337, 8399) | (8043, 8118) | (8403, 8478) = -0.03 mag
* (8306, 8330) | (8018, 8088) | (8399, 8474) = 0.02 mag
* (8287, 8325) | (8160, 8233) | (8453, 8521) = -0.03 mag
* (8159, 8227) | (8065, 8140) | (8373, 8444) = 0.01 mag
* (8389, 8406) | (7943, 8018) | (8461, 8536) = -0.01 mag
